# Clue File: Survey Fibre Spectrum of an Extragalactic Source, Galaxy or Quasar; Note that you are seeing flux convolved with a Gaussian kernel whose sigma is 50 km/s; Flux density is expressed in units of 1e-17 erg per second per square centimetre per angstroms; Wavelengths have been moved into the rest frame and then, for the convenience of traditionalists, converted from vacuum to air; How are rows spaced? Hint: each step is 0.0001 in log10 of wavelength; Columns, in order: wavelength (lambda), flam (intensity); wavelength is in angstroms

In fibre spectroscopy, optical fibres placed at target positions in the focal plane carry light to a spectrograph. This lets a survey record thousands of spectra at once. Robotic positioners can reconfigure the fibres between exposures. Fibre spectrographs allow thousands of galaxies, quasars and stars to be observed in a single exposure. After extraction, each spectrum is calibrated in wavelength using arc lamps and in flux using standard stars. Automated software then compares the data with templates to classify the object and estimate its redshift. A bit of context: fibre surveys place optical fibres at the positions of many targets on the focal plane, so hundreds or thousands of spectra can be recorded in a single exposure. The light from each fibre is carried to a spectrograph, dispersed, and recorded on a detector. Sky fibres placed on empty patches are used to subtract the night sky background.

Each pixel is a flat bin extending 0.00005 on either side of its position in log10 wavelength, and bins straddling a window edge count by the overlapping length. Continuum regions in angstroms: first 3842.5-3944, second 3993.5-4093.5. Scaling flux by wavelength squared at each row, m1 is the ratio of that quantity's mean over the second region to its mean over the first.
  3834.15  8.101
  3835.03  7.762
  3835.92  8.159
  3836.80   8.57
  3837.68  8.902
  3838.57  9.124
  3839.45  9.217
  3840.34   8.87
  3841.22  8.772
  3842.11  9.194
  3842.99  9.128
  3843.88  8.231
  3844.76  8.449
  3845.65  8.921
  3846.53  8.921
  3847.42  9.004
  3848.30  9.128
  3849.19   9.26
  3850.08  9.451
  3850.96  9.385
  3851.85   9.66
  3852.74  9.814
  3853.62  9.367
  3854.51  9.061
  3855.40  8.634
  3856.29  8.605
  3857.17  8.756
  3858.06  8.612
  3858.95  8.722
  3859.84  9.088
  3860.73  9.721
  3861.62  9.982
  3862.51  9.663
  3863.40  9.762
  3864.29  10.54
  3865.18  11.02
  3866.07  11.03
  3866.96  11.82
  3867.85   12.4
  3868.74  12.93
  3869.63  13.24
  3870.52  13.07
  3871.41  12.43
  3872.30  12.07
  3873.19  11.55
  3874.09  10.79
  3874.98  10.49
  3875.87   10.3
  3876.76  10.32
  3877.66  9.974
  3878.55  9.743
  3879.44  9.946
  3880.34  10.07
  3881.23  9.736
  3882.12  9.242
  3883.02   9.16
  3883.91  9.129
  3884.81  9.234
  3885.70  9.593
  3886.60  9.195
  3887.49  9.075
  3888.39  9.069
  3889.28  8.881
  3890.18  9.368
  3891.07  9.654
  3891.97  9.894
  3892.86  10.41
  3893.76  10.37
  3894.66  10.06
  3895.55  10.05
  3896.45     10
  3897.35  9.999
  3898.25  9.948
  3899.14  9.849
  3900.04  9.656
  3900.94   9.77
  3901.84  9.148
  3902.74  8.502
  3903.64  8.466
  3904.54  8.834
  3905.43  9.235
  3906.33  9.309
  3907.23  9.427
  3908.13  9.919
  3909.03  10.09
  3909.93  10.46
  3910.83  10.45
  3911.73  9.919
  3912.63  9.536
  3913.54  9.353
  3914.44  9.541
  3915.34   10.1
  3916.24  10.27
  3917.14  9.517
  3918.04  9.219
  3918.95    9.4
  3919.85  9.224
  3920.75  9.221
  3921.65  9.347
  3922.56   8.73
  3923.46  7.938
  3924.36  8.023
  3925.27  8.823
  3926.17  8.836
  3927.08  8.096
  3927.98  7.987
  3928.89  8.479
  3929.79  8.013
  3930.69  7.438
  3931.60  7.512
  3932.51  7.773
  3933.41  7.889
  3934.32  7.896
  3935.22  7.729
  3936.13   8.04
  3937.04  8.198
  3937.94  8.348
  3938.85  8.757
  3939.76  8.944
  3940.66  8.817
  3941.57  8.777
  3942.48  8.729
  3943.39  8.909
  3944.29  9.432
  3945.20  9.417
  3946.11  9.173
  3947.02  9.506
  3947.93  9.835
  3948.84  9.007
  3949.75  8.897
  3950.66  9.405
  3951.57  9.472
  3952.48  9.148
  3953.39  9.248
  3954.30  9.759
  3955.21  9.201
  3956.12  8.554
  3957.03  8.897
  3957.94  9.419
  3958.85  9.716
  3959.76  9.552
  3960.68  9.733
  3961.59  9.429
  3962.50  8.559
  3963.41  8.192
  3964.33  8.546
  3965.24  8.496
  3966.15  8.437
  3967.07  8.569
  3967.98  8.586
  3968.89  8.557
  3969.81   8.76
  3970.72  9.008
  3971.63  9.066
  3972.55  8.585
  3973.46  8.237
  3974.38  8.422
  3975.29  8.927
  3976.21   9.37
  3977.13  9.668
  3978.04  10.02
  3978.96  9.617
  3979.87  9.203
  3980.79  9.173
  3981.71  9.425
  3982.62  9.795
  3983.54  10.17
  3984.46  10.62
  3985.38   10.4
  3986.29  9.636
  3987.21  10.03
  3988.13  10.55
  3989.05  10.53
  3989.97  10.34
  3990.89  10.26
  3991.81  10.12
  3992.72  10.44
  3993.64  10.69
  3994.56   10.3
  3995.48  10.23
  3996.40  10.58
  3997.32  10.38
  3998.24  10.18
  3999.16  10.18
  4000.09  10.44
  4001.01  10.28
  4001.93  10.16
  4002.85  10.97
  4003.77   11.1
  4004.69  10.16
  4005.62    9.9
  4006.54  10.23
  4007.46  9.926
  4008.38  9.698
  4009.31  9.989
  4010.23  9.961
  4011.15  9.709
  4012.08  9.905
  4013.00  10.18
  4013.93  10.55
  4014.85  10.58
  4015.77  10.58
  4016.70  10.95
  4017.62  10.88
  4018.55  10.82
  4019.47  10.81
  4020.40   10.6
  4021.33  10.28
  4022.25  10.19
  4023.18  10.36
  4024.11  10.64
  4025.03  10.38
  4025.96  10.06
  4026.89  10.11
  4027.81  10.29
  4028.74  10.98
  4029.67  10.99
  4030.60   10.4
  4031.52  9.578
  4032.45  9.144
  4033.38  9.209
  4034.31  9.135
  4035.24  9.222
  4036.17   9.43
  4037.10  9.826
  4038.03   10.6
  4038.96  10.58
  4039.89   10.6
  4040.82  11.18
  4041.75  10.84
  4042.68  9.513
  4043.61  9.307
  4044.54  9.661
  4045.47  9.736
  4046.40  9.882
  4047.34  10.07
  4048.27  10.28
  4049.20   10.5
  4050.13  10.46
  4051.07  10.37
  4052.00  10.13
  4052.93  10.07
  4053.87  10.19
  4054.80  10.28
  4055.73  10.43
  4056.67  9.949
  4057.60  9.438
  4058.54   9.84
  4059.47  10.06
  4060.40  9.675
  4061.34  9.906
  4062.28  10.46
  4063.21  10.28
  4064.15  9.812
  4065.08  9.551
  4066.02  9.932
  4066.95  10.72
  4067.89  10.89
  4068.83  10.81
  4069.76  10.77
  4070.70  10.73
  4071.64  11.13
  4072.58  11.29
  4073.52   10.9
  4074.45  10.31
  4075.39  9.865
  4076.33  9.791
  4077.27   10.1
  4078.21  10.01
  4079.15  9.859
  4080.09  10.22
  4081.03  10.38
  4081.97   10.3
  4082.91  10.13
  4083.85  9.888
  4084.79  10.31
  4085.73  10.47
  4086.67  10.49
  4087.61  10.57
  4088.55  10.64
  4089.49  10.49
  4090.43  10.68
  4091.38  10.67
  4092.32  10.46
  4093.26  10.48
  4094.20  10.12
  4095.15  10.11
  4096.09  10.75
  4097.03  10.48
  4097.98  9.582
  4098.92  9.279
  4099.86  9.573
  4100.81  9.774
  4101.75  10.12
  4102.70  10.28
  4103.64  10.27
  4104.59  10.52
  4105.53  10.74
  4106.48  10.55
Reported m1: 1.2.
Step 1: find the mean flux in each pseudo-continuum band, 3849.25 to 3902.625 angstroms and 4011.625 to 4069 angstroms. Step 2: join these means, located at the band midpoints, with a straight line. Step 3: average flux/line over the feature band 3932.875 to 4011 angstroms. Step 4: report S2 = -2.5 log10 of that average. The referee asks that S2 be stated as 0.08 mag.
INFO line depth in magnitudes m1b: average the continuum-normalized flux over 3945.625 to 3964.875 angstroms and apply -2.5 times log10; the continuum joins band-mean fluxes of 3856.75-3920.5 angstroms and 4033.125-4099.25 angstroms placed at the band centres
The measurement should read 0.10 mag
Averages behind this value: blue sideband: 9.99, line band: 9.2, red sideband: 10.2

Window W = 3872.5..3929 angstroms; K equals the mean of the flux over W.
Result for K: 9.54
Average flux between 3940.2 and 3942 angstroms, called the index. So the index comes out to 8.82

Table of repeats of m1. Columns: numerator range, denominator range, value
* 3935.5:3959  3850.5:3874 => 0.91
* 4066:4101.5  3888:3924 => 1.18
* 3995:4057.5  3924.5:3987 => 1.19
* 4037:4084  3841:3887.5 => 1.14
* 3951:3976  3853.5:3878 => 0.89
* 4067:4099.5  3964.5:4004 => 1.12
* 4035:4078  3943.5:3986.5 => 1.16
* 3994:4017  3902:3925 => 1.15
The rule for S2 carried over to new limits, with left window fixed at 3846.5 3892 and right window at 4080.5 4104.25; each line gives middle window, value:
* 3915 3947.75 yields 0.16 mag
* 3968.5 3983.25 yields 0.11 mag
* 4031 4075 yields 0.01 mag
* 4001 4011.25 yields 0.00 mag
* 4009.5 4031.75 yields -0.03 mag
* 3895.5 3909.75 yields 0.06 mag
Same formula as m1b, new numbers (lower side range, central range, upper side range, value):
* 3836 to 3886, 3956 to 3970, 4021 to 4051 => 0.13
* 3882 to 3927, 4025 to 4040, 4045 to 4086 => 0.01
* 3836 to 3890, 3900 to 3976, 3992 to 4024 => 0.13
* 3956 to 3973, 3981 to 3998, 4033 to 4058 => -0.11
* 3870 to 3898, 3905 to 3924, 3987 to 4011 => 0.07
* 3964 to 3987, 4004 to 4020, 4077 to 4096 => -0.08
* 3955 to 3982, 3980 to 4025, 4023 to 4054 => -0.08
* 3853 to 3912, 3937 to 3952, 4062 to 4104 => 0.12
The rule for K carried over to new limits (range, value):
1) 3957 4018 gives 9.77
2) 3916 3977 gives 8.81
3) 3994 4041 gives 10.3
